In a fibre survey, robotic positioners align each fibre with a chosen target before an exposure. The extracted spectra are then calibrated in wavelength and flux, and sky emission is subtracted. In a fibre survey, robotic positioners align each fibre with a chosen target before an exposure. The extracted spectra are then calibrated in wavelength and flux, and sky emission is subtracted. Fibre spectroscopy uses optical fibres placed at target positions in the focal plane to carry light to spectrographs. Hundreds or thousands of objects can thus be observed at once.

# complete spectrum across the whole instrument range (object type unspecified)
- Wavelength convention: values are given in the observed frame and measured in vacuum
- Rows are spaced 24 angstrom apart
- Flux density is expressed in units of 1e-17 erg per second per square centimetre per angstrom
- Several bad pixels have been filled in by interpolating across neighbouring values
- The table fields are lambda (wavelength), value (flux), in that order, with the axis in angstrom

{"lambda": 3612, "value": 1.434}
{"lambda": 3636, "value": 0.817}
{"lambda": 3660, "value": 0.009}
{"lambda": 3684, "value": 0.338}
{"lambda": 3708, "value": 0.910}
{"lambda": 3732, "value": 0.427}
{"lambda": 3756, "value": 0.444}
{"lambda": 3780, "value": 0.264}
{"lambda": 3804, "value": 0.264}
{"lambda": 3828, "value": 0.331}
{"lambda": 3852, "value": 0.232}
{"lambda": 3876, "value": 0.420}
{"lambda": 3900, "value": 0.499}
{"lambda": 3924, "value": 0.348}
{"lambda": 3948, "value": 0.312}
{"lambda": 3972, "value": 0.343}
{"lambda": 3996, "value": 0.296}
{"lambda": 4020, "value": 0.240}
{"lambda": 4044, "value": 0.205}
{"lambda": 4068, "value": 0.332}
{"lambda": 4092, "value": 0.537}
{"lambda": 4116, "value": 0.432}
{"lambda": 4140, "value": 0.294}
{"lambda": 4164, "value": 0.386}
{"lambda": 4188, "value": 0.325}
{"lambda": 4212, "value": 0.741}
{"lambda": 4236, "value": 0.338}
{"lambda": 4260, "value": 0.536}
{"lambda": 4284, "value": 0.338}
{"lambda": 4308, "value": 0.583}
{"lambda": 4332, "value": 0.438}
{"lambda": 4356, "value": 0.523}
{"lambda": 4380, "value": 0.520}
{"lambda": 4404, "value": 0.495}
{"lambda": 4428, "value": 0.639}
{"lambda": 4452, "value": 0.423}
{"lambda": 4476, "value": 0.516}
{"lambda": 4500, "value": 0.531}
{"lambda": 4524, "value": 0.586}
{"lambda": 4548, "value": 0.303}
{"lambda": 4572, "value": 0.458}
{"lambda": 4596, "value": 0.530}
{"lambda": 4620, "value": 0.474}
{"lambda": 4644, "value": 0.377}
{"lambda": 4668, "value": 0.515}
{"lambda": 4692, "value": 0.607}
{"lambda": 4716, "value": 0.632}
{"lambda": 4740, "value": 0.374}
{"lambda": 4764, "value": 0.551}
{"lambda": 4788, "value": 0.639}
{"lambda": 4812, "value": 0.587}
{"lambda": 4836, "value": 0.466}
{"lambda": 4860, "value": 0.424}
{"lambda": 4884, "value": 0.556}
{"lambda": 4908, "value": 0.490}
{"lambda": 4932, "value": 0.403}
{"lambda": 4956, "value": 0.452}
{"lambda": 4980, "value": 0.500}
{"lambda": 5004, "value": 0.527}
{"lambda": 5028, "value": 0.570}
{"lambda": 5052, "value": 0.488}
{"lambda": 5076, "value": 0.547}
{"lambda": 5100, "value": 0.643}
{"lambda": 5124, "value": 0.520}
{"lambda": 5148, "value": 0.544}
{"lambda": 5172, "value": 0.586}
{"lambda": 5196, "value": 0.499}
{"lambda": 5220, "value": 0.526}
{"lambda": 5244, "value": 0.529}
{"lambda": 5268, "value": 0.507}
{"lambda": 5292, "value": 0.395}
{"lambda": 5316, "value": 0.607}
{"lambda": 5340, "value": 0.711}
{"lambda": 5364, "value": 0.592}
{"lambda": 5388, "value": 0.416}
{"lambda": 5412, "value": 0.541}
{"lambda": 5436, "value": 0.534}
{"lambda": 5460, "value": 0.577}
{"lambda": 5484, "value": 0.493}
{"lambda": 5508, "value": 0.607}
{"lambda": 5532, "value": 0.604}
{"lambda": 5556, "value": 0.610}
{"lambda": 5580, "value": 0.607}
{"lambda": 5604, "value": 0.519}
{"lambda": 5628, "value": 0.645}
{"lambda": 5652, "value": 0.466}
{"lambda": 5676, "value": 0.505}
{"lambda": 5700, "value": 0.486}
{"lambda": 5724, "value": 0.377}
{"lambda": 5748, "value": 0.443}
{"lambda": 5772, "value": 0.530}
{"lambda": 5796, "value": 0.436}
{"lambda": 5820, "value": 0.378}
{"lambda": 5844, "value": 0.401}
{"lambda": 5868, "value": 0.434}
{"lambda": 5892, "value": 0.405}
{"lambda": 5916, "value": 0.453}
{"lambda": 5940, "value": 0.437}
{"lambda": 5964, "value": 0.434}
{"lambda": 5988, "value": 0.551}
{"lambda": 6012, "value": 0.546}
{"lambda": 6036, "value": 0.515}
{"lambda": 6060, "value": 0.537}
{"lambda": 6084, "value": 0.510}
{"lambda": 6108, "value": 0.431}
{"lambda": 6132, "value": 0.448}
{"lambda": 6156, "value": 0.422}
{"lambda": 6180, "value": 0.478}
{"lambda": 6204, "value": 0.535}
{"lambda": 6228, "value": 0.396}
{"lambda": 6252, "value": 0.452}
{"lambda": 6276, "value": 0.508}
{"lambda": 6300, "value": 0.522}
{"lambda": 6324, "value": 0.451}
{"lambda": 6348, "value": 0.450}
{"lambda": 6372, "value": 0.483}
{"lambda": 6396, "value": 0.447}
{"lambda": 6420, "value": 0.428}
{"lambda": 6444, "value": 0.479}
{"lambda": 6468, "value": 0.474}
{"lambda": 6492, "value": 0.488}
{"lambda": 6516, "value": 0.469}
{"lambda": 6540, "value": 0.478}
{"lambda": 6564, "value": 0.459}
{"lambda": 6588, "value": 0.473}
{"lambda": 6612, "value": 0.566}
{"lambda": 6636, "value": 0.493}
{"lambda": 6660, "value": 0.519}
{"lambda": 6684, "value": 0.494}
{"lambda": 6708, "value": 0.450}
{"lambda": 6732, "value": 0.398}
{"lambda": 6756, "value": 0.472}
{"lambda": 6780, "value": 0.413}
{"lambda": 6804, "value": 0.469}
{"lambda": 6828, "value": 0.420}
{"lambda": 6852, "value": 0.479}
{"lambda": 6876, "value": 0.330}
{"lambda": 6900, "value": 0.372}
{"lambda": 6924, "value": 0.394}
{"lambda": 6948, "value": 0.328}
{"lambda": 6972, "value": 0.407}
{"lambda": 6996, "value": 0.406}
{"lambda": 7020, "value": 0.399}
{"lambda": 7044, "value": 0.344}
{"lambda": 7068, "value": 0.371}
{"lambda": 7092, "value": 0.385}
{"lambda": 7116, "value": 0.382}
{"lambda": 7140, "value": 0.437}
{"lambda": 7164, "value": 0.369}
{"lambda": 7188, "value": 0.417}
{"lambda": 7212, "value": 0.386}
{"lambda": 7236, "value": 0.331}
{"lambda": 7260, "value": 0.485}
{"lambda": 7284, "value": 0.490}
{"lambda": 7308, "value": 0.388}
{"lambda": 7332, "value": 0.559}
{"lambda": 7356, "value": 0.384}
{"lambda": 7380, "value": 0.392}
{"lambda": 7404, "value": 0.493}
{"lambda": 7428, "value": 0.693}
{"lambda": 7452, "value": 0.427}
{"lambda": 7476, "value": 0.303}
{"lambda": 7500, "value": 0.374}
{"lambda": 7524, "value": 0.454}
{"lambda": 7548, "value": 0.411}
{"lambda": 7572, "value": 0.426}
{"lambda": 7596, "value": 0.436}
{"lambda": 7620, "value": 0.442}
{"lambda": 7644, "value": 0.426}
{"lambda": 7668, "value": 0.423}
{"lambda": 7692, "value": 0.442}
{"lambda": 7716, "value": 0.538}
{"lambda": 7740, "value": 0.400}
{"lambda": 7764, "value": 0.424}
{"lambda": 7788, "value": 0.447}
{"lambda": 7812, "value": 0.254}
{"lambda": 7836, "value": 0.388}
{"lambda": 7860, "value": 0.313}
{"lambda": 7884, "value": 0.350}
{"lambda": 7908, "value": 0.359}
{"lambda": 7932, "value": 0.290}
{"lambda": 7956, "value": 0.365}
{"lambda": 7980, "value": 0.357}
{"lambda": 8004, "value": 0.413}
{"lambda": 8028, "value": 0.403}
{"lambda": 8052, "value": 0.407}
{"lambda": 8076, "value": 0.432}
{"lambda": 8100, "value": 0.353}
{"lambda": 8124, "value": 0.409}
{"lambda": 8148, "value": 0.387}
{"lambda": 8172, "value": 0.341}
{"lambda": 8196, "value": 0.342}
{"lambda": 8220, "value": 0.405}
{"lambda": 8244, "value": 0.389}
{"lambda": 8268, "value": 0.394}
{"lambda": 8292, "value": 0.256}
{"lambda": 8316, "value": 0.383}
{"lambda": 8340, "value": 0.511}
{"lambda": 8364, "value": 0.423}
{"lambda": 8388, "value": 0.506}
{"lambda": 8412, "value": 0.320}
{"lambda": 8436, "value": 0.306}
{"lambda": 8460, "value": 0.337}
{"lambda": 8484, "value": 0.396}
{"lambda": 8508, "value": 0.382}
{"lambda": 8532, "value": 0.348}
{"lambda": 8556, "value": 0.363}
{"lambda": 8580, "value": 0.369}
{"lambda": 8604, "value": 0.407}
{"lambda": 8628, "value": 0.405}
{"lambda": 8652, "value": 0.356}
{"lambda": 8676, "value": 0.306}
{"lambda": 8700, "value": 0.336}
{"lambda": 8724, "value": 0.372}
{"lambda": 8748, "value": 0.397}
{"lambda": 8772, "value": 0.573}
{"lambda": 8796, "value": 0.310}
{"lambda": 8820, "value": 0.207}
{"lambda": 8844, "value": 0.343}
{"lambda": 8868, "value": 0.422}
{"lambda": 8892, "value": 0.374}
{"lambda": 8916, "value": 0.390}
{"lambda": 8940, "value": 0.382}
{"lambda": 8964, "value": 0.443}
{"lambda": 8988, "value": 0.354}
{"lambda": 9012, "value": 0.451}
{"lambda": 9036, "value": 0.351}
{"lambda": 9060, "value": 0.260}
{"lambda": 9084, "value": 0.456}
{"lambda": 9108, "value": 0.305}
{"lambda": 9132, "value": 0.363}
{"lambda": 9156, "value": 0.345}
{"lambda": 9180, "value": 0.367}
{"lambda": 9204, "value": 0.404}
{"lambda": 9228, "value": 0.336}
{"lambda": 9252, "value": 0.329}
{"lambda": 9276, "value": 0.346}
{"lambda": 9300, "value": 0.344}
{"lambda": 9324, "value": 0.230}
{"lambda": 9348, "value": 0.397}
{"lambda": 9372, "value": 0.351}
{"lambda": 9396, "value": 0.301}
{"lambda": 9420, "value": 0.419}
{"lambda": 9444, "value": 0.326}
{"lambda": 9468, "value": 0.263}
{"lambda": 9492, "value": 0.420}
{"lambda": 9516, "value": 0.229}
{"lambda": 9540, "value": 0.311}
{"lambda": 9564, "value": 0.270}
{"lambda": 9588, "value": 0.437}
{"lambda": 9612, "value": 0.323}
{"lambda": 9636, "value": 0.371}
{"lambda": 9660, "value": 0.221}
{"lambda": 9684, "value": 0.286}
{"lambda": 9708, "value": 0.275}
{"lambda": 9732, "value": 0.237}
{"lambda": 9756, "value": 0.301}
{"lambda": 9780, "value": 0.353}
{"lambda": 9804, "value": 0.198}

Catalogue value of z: 0.13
